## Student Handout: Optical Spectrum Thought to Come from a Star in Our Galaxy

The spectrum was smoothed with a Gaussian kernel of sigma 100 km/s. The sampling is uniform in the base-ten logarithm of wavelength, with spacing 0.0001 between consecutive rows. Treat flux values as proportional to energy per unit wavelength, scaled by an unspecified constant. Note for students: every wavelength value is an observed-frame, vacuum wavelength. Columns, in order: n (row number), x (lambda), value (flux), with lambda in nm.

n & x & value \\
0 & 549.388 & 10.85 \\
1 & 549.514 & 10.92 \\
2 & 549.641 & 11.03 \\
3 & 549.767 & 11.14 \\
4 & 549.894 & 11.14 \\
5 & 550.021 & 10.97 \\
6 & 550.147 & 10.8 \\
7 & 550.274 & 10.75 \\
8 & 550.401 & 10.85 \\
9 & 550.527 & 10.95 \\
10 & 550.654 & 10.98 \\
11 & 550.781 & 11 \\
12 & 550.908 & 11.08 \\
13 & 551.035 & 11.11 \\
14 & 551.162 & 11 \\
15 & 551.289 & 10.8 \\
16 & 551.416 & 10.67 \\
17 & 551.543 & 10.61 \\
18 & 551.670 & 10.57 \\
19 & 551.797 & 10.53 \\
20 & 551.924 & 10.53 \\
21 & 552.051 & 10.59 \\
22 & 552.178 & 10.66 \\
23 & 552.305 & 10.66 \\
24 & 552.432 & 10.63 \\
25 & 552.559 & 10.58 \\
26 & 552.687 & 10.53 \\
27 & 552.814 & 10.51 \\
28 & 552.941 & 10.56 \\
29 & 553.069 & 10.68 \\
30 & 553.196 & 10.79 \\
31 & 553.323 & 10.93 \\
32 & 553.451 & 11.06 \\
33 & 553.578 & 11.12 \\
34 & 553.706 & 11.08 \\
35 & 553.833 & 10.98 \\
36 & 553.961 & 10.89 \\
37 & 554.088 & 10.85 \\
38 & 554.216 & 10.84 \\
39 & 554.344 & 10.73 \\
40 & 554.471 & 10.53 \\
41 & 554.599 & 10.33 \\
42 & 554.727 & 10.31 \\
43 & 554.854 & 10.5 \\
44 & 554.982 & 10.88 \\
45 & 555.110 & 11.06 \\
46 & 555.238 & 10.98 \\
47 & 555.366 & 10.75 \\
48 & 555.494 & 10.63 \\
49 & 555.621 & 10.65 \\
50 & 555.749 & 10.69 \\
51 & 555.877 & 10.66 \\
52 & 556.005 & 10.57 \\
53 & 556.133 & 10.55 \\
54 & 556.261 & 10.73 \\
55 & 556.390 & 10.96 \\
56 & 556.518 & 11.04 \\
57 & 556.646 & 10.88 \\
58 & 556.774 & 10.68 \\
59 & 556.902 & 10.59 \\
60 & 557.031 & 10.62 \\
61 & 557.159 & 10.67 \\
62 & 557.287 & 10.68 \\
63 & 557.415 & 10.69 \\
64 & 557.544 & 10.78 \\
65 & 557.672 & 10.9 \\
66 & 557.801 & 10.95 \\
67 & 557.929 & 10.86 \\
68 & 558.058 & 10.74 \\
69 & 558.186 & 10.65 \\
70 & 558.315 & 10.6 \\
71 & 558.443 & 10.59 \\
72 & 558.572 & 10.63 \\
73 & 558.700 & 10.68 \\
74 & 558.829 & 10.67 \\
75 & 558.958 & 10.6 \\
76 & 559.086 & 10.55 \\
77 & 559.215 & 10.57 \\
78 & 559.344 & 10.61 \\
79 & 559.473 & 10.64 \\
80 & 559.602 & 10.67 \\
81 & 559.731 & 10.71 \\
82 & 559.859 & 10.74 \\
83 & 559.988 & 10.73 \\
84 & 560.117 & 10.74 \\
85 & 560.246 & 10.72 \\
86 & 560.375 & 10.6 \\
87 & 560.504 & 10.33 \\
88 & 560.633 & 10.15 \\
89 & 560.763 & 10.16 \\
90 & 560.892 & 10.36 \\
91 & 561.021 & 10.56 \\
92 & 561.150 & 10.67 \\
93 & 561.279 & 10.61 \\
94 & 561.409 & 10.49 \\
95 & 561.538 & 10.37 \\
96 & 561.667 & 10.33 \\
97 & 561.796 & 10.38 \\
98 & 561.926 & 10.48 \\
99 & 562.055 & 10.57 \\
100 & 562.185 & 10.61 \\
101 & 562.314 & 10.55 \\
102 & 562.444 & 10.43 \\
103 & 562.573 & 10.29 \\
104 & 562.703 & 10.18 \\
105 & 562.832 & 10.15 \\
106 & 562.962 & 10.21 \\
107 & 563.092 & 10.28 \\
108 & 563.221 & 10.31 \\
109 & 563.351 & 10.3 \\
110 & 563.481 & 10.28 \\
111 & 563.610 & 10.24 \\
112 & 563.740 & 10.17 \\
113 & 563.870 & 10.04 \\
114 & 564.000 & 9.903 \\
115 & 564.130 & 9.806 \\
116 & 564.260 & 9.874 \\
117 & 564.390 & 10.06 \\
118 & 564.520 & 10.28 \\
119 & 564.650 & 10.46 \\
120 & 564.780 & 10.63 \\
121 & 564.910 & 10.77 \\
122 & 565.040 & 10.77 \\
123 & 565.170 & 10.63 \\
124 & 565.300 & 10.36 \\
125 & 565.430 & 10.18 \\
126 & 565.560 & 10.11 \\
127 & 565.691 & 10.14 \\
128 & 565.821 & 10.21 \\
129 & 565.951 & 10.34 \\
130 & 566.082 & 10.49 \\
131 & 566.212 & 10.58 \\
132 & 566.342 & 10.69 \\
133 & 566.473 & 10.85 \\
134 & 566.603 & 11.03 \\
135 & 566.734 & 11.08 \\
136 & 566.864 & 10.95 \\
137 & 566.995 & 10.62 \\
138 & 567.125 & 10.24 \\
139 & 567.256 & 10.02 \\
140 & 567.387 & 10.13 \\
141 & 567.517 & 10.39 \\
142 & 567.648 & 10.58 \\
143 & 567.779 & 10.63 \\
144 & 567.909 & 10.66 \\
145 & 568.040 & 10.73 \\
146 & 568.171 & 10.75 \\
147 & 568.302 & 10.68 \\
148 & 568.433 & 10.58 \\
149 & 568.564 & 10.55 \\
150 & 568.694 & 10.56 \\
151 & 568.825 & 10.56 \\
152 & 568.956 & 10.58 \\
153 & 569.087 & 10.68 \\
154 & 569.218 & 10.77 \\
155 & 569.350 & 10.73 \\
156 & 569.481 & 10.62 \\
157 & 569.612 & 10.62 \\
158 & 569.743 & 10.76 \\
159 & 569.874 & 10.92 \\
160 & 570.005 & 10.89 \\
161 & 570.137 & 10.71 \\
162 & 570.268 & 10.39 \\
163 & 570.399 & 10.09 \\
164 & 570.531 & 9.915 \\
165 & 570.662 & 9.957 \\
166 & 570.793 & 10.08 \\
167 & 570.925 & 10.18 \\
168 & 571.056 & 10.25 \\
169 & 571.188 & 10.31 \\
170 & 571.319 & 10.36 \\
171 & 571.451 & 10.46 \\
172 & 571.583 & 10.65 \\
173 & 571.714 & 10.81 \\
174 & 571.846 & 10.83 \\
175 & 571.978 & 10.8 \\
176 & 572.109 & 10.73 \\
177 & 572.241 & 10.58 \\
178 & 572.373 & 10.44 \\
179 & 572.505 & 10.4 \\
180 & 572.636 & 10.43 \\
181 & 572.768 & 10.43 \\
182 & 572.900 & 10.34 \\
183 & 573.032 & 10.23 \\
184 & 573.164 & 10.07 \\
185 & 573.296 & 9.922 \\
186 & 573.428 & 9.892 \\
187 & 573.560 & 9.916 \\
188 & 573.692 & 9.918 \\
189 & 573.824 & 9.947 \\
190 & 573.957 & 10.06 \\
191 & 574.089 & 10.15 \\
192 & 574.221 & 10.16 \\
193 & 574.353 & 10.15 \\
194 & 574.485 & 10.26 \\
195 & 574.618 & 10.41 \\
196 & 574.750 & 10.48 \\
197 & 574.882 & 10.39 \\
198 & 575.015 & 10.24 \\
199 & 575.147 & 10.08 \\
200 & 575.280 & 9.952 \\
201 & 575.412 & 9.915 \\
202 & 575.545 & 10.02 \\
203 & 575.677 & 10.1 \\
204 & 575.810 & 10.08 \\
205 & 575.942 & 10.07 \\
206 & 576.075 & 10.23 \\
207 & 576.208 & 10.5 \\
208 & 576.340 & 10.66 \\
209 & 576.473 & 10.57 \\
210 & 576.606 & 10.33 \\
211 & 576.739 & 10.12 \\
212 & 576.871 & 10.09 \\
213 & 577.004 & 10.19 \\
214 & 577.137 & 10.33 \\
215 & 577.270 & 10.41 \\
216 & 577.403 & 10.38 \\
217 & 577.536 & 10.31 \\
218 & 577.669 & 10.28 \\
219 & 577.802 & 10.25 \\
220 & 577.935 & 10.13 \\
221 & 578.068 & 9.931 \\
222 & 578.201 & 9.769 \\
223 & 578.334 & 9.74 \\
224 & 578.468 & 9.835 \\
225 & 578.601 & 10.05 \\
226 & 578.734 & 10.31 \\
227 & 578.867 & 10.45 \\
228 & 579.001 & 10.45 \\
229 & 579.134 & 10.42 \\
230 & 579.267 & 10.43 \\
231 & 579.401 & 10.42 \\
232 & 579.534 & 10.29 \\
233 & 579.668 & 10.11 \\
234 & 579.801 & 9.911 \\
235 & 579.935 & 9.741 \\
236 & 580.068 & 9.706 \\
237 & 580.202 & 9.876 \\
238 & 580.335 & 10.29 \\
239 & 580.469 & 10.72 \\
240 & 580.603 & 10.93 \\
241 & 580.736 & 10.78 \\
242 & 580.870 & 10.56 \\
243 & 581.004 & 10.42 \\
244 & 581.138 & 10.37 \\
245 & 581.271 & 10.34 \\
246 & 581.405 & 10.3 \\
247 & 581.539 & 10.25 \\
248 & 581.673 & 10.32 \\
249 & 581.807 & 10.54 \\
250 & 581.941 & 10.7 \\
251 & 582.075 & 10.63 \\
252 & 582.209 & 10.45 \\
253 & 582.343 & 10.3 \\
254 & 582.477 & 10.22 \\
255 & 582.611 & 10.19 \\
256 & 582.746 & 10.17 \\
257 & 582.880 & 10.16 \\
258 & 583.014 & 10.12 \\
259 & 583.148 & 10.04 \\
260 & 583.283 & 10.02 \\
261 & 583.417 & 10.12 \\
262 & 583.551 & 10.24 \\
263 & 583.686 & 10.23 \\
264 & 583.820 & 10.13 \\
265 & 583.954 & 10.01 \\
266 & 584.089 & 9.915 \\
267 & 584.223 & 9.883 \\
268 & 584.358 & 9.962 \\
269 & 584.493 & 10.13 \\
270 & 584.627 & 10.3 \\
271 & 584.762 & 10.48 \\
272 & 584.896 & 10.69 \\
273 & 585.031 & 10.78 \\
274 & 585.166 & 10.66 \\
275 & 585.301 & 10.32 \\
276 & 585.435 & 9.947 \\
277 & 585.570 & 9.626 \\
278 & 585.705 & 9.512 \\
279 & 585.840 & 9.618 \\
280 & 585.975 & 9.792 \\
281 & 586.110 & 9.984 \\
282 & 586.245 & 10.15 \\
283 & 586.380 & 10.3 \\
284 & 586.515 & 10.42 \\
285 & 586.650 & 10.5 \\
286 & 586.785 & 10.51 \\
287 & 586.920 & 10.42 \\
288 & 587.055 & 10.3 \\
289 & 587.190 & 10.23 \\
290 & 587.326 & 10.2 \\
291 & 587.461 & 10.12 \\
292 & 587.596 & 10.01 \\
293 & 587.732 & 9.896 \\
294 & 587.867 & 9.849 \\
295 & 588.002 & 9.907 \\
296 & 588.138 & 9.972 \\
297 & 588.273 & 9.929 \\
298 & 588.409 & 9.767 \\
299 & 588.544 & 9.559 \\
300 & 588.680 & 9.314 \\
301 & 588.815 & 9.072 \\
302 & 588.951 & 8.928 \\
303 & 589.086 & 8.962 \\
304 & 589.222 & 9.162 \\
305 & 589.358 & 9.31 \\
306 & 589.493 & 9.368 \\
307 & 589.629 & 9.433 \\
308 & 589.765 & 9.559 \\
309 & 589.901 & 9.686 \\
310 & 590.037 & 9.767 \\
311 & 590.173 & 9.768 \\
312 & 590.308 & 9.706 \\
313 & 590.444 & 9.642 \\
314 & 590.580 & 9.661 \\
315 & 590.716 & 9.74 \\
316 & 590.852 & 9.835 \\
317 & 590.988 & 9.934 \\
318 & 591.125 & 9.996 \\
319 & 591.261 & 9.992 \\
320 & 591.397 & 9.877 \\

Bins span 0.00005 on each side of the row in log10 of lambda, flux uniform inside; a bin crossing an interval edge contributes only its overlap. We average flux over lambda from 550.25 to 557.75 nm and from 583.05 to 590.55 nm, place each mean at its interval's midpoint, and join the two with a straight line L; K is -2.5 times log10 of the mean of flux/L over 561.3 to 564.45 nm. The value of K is 0.03 mag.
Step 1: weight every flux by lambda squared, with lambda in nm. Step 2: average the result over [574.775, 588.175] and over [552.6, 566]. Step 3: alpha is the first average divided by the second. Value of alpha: 1.05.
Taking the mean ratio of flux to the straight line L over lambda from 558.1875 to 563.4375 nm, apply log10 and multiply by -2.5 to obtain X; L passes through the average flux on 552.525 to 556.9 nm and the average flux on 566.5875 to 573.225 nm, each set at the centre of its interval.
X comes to 0.02 mag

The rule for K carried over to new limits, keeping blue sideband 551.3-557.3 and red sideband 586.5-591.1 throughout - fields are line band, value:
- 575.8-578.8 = -0.01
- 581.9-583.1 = -0.04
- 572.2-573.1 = -0.02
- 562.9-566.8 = 0.01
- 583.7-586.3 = -0.02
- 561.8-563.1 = 0.01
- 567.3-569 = -0.02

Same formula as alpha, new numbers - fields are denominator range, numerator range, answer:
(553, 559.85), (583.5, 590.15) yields 1.03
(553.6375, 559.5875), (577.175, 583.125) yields 1.04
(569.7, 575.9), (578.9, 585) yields 1.03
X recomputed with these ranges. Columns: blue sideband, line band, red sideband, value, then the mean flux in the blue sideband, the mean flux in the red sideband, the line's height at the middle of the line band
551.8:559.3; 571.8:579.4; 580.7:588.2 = 0.01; 10.7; 10.2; 10.4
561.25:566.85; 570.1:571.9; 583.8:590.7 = -0.01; 10.4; 9.9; 10.2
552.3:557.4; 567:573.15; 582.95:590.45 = -0.02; 10.7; 9.93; 10.4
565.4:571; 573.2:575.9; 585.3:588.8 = 0.03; 10.5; 9.99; 10.3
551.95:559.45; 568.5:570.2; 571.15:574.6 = -0.03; 10.7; 10.3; 10.4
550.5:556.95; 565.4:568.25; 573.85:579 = -0.01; 10.8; 10.2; 10.4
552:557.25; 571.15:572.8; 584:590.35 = -0.03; 10.7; 9.91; 10.3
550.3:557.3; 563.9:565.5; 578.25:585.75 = 0.03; 10.8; 10.2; 10.6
